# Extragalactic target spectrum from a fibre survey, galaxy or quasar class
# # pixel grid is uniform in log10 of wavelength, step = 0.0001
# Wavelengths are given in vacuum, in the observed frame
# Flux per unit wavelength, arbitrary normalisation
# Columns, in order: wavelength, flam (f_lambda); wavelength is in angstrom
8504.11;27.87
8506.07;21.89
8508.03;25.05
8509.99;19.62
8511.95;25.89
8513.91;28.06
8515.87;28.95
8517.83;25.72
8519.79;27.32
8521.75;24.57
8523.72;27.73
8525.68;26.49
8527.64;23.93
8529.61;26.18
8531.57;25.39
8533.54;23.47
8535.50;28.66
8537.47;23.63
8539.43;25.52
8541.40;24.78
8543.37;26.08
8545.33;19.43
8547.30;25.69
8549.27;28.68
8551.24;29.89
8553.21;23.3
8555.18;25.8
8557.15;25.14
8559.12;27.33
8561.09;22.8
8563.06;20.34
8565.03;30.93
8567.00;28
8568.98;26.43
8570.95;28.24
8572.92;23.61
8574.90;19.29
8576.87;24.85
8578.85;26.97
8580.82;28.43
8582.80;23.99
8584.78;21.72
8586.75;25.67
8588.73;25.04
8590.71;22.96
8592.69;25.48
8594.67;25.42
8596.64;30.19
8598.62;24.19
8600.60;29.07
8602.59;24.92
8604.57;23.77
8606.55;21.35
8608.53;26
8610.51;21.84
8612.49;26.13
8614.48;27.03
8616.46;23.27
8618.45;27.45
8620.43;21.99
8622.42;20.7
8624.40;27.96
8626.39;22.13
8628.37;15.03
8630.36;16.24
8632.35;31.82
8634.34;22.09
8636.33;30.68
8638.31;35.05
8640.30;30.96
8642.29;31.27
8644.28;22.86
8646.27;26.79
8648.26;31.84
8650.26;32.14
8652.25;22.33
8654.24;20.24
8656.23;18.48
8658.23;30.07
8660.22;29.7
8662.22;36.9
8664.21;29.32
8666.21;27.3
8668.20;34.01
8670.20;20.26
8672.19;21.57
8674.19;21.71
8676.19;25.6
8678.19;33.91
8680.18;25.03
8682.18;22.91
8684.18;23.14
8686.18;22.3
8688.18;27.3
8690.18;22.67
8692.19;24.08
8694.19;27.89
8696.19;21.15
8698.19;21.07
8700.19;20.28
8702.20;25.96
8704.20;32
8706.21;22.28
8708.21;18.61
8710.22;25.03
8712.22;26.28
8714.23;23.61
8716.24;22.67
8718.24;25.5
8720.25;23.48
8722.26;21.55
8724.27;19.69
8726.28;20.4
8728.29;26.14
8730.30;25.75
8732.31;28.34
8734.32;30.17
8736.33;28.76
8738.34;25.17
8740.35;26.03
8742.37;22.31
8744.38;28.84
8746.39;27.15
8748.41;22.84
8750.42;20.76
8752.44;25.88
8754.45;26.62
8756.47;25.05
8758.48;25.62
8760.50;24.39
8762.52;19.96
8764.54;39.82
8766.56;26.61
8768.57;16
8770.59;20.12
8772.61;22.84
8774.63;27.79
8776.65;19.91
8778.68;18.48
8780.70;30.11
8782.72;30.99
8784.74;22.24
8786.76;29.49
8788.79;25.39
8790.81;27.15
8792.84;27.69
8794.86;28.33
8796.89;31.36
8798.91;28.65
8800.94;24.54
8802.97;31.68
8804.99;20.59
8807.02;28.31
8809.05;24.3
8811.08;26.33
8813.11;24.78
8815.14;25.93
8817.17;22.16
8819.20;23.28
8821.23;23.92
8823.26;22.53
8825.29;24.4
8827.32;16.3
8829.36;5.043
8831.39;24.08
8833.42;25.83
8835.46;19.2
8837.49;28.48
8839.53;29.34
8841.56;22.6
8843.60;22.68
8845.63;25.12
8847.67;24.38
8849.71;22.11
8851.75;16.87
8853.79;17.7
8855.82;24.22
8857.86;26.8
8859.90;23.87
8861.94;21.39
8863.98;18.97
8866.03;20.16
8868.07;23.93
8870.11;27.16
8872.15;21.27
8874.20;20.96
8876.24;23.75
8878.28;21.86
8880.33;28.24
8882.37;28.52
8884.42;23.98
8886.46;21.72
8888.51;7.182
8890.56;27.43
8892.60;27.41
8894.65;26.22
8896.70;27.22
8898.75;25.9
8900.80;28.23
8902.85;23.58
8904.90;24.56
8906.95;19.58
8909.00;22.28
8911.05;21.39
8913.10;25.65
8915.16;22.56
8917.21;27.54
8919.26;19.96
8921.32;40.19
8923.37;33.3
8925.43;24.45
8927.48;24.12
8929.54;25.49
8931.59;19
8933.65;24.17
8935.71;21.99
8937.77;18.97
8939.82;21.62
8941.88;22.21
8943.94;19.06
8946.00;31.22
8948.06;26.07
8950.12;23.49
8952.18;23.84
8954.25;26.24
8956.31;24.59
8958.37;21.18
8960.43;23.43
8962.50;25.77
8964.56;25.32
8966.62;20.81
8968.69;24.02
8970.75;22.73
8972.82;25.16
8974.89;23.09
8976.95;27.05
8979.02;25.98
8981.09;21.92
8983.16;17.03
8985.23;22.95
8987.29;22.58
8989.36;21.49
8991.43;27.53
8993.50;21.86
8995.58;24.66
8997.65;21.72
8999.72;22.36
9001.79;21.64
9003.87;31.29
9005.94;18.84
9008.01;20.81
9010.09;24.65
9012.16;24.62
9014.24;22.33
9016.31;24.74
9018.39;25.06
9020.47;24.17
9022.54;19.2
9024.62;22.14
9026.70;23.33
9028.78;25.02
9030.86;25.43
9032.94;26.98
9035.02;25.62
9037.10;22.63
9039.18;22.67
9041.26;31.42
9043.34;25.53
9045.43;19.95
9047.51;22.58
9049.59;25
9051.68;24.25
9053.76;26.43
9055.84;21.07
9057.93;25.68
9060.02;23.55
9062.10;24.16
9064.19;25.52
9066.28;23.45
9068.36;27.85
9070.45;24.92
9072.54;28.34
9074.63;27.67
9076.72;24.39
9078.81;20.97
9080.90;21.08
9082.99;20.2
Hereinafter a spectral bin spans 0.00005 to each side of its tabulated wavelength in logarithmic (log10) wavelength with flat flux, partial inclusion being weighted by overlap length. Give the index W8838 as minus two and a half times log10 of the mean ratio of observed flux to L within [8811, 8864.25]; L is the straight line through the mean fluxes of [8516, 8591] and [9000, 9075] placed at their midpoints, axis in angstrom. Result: 0.10 mag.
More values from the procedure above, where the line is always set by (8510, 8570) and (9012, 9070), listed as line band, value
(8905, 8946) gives 0.025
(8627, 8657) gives -0.017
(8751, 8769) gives -0.026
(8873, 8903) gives 0.027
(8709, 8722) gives 0.048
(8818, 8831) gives 0.266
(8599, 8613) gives 0.040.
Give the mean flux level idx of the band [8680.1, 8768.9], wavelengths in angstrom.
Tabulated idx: 24.7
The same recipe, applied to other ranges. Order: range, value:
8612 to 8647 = 25.5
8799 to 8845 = 23.6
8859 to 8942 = 23.9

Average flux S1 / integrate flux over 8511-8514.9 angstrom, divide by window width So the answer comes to 27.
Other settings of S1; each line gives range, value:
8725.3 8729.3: 23.3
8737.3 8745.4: 25.6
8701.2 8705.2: 29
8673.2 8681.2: 26.6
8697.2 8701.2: 20.7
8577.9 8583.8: 26.4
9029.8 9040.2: 24.7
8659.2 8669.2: 31.4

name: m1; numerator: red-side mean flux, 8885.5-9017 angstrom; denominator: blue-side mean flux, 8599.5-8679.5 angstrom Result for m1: 0.92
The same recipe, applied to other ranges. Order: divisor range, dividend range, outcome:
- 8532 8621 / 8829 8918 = 0.92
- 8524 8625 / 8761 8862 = 0.96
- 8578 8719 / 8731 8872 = 0.96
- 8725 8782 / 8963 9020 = 0.94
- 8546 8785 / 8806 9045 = 0.94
